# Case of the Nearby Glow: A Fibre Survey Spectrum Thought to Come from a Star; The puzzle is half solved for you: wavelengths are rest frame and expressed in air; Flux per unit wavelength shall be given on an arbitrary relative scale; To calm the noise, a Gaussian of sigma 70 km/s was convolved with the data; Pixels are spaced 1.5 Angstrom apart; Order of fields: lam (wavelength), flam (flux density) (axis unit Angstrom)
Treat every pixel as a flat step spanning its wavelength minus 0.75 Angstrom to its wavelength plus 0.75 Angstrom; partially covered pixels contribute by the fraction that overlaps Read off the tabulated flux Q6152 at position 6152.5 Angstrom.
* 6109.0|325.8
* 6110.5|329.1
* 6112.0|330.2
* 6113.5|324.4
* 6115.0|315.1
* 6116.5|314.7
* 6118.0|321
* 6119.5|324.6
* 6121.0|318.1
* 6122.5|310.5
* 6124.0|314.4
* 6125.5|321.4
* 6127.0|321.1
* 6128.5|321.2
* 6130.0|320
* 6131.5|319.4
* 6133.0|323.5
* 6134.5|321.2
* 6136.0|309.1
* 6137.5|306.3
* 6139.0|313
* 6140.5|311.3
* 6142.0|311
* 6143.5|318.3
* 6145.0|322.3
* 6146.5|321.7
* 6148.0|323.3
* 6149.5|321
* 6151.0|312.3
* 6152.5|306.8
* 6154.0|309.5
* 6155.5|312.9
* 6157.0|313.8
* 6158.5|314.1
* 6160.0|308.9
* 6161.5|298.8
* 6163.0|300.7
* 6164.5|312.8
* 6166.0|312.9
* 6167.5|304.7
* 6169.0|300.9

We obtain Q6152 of 306.8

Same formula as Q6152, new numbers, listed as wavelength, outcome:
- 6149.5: 321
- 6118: 321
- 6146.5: 321.7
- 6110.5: 329.1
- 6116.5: 314.7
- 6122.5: 310.5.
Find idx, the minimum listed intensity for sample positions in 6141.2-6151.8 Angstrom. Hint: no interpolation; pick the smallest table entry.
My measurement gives 311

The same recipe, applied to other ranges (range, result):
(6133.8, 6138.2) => 306.3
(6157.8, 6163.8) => 298.8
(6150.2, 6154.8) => 306.8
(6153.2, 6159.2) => 309.5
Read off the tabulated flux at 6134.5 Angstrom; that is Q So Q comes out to 321.2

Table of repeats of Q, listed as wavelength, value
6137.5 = 306.3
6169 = 300.9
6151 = 312.3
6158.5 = 314.1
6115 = 315.1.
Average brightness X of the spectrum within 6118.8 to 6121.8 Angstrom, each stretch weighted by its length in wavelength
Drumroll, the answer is 321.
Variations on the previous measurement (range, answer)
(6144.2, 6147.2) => 322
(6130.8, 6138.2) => 316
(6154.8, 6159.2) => 314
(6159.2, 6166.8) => 307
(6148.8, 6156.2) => 312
